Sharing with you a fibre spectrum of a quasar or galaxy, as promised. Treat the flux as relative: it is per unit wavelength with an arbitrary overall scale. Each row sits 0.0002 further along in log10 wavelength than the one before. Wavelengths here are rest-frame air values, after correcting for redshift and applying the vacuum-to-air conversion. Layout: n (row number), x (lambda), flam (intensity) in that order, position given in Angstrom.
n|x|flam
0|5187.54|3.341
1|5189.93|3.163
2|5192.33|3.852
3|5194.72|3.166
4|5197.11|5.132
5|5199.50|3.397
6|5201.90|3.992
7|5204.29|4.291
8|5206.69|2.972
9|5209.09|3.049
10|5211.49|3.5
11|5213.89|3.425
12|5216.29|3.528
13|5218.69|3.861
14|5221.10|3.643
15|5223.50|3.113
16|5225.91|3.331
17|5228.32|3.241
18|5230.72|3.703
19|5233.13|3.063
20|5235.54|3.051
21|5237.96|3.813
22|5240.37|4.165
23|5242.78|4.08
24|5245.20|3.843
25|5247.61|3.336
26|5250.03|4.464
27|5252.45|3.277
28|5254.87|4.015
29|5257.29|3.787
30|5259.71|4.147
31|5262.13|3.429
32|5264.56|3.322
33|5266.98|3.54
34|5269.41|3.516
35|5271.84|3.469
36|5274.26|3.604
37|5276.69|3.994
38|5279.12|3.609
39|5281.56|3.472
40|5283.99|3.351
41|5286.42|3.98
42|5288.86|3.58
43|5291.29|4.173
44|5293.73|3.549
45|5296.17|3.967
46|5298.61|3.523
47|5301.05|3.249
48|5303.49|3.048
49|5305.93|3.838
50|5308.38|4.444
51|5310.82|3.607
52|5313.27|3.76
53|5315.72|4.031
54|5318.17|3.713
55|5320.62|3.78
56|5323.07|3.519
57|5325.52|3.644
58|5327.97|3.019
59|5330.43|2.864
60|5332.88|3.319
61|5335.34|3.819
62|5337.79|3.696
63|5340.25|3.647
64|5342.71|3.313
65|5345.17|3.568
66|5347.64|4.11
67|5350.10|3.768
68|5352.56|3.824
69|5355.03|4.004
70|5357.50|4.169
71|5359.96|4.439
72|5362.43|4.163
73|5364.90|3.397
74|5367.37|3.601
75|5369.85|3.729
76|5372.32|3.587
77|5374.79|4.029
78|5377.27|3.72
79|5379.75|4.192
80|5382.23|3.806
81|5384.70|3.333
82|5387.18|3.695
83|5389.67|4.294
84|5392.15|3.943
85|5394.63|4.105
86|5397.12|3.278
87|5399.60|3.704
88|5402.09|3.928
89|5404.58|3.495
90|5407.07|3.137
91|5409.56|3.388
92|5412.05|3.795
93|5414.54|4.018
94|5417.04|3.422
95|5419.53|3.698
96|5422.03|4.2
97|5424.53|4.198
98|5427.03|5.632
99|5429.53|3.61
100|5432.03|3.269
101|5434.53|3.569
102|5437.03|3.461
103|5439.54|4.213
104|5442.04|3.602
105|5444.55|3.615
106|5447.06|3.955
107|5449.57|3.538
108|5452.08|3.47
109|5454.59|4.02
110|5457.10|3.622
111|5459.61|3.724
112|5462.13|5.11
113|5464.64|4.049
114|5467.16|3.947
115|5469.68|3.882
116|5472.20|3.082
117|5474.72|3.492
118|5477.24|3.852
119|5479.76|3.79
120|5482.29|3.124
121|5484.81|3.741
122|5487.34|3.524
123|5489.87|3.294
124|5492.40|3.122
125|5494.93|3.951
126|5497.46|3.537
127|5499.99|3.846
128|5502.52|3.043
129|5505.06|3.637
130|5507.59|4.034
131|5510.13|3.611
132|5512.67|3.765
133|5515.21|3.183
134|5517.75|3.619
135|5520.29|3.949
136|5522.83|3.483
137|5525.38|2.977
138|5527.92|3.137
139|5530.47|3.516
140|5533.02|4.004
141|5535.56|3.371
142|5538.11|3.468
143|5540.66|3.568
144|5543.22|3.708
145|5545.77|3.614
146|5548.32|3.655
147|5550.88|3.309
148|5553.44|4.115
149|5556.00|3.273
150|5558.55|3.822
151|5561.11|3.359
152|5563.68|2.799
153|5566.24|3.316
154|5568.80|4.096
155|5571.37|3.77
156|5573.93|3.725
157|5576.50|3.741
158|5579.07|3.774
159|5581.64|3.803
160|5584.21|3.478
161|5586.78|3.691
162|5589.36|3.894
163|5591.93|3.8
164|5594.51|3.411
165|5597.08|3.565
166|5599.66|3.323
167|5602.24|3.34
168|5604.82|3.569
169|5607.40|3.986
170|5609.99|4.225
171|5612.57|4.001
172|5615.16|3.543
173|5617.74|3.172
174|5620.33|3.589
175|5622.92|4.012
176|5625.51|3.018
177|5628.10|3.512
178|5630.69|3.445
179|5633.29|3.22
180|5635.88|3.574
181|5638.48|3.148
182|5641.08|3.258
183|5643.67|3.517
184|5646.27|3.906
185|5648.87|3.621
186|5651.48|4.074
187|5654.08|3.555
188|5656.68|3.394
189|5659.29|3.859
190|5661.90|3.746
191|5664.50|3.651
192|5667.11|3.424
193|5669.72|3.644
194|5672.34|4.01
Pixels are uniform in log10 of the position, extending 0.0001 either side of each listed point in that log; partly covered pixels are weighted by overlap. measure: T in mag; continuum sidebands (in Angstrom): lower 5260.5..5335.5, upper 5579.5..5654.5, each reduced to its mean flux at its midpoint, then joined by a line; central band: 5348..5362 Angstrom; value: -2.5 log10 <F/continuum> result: -0.13 mag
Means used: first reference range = 3.6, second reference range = 3.6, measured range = 4.05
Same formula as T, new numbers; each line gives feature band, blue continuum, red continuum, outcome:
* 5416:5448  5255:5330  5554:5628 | -0.072 mag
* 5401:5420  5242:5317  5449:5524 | 0.024 mag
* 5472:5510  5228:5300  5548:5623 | 0.028 mag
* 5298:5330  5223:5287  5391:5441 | 0.023 mag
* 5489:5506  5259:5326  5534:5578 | 0.032 mag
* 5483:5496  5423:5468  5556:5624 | 0.099 mag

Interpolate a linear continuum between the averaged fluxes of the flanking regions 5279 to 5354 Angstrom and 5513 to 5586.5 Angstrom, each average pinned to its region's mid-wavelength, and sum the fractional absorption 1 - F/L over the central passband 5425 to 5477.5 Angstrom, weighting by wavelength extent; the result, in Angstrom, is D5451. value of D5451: -3.7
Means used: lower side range 3.64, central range 3.85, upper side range 3.56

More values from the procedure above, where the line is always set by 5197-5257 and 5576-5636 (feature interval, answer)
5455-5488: -1.4 Angstrom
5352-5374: -1.6 Angstrom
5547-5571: 0.5 Angstrom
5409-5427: -1.7 Angstrom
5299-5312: 0.0 Angstrom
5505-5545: 0.6 Angstrom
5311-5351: 0.3 Angstrom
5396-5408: 0.3 Angstrom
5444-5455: -0.3 Angstrom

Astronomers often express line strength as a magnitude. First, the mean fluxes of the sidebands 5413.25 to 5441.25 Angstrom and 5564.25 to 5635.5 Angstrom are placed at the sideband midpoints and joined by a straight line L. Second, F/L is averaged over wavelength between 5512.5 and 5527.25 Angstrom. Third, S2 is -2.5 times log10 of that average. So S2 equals 0.09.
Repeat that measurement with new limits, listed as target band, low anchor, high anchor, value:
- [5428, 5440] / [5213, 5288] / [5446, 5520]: 0.010 mag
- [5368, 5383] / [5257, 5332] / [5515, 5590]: -0.065 mag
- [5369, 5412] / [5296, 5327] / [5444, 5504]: -0.013 mag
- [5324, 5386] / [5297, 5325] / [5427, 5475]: 0.004 mag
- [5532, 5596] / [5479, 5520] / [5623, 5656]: -0.027 mag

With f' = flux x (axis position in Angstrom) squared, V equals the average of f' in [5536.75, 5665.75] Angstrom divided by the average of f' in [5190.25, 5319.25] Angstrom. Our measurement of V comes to 1.12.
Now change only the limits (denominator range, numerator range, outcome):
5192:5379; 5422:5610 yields 1.09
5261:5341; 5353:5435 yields 1.10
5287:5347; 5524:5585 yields 1.07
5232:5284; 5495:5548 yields 1.07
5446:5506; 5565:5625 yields 1.04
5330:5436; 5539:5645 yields 1.02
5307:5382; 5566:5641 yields 1.06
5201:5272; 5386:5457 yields 1.13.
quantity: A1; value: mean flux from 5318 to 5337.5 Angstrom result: 3.46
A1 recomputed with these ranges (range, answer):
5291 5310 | 3.7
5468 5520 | 3.57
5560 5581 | 3.58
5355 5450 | 3.82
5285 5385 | 3.72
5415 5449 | 3.88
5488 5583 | 3.57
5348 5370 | 3.92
